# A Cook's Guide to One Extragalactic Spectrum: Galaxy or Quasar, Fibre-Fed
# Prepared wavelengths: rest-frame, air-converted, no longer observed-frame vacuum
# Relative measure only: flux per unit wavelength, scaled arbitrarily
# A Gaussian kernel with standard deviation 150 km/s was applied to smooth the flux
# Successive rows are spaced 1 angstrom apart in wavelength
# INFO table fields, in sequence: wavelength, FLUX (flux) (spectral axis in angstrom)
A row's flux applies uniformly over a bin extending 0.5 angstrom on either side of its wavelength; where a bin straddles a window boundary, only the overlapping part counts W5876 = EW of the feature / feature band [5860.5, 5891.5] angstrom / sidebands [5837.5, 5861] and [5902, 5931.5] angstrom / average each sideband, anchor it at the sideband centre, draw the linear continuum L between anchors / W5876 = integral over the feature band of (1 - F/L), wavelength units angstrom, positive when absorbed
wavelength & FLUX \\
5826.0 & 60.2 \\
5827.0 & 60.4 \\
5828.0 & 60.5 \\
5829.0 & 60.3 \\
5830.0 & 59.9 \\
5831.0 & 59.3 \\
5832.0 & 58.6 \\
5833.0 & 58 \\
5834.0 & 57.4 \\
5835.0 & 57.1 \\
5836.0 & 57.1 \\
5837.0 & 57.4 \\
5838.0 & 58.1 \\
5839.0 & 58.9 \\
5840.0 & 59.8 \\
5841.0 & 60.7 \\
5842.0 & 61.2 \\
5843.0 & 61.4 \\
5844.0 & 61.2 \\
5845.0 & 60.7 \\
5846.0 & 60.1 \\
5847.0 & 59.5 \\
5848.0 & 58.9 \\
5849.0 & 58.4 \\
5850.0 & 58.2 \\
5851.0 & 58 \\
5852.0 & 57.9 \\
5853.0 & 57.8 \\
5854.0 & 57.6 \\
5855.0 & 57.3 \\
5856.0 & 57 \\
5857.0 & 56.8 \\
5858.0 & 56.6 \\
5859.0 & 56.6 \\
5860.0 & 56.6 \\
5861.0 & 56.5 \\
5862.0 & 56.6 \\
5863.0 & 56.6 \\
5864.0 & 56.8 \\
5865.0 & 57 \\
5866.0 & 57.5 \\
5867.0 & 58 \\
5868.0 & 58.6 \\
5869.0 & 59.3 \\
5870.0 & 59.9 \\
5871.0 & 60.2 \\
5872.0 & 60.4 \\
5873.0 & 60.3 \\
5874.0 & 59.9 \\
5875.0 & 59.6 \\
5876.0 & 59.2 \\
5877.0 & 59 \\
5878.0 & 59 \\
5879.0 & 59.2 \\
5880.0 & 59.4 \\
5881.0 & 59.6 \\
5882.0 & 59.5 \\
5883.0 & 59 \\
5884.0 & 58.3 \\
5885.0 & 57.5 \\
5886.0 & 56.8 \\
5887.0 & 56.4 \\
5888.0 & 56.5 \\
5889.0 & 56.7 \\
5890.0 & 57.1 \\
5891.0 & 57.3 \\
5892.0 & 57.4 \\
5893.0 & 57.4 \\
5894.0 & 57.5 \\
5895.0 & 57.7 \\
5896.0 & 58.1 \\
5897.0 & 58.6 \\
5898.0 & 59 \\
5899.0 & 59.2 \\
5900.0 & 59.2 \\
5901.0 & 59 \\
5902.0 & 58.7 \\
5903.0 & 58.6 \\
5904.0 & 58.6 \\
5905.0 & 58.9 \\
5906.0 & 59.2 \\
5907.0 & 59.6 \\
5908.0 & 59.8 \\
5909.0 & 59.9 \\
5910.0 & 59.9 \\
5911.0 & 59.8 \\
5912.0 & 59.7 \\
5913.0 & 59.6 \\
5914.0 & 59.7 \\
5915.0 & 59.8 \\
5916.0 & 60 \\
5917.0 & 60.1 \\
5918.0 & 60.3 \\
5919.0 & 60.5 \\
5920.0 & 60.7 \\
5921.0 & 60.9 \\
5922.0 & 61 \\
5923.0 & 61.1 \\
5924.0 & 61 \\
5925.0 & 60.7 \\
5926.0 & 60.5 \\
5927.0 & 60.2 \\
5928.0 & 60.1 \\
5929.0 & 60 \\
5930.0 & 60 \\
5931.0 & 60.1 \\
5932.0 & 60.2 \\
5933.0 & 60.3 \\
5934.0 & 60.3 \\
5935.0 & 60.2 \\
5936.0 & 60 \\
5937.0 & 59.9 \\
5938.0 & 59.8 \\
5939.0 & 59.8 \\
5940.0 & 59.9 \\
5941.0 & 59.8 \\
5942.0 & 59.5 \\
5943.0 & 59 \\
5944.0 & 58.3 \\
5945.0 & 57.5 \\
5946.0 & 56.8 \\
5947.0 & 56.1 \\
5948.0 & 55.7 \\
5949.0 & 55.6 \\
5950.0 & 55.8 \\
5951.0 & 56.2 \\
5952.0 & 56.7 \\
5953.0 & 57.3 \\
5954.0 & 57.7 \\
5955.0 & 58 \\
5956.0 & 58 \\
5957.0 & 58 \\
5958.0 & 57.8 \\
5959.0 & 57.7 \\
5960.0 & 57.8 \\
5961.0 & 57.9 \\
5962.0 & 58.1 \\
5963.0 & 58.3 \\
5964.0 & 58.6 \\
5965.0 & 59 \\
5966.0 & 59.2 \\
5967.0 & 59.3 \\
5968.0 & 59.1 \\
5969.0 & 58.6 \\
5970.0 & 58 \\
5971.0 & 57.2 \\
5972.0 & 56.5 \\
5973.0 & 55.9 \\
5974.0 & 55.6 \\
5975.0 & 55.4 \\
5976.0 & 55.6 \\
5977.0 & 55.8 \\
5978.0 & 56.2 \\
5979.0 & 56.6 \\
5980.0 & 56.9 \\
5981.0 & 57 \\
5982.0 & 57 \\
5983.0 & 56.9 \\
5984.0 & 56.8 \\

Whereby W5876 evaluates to 0.4 angstrom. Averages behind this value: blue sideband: 58.6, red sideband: 60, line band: 58.3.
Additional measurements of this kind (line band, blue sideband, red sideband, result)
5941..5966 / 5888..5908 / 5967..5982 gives -0.2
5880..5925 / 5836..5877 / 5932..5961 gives -0.5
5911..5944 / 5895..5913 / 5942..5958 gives -1.1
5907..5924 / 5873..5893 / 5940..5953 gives -0.7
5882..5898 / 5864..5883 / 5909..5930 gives 0.5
